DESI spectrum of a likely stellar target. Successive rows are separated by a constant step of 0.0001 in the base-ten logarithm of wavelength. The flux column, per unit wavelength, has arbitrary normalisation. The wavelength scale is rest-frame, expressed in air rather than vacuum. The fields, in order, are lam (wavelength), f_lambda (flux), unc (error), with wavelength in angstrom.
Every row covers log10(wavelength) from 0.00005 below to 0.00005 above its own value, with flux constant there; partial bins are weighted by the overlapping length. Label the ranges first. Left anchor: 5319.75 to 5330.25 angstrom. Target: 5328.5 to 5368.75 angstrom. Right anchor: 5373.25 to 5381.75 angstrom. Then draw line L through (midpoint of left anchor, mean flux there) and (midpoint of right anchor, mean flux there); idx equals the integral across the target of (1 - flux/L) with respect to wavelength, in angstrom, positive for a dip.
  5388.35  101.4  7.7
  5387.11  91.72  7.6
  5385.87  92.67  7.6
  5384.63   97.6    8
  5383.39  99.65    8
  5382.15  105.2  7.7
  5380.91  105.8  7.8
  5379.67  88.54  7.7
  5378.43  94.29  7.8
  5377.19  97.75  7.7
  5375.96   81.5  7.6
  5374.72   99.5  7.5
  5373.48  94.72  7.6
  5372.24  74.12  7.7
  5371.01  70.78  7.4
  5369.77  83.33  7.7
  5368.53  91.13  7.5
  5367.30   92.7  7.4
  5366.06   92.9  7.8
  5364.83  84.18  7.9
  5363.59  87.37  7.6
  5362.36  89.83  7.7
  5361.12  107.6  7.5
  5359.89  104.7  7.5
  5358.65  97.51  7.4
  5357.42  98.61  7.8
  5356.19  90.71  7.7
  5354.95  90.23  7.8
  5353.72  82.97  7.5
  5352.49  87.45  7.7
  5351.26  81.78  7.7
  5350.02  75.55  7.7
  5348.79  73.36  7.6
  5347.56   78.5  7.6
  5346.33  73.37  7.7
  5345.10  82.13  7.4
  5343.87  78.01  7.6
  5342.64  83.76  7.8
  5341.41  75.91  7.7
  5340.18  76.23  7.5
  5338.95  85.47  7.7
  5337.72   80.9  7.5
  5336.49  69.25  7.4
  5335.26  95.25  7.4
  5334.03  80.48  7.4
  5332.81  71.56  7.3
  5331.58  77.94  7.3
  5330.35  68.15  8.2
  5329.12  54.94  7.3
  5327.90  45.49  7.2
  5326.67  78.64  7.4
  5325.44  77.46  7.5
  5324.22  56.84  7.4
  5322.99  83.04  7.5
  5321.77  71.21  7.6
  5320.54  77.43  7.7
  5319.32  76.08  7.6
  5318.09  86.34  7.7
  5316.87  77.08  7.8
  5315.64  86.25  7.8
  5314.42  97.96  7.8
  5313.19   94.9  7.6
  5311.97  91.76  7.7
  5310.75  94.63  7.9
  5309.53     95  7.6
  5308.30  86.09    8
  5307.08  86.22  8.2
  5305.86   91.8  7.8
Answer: -1.62 angstrom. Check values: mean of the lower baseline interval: 68.3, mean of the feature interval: 83.6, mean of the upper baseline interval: 94.8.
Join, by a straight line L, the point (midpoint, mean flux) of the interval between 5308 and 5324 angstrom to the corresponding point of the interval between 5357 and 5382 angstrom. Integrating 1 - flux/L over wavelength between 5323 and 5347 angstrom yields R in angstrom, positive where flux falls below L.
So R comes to 3.6 angstrom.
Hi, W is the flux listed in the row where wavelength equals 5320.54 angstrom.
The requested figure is 77.43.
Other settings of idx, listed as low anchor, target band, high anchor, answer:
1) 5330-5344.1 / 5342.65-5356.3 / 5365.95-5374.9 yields 0.10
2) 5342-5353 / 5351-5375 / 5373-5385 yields -0.72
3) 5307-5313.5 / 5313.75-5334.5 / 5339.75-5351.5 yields 2.85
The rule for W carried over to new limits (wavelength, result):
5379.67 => 88.54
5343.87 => 78.01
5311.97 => 91.76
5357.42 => 98.61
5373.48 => 94.72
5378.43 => 94.29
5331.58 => 77.94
